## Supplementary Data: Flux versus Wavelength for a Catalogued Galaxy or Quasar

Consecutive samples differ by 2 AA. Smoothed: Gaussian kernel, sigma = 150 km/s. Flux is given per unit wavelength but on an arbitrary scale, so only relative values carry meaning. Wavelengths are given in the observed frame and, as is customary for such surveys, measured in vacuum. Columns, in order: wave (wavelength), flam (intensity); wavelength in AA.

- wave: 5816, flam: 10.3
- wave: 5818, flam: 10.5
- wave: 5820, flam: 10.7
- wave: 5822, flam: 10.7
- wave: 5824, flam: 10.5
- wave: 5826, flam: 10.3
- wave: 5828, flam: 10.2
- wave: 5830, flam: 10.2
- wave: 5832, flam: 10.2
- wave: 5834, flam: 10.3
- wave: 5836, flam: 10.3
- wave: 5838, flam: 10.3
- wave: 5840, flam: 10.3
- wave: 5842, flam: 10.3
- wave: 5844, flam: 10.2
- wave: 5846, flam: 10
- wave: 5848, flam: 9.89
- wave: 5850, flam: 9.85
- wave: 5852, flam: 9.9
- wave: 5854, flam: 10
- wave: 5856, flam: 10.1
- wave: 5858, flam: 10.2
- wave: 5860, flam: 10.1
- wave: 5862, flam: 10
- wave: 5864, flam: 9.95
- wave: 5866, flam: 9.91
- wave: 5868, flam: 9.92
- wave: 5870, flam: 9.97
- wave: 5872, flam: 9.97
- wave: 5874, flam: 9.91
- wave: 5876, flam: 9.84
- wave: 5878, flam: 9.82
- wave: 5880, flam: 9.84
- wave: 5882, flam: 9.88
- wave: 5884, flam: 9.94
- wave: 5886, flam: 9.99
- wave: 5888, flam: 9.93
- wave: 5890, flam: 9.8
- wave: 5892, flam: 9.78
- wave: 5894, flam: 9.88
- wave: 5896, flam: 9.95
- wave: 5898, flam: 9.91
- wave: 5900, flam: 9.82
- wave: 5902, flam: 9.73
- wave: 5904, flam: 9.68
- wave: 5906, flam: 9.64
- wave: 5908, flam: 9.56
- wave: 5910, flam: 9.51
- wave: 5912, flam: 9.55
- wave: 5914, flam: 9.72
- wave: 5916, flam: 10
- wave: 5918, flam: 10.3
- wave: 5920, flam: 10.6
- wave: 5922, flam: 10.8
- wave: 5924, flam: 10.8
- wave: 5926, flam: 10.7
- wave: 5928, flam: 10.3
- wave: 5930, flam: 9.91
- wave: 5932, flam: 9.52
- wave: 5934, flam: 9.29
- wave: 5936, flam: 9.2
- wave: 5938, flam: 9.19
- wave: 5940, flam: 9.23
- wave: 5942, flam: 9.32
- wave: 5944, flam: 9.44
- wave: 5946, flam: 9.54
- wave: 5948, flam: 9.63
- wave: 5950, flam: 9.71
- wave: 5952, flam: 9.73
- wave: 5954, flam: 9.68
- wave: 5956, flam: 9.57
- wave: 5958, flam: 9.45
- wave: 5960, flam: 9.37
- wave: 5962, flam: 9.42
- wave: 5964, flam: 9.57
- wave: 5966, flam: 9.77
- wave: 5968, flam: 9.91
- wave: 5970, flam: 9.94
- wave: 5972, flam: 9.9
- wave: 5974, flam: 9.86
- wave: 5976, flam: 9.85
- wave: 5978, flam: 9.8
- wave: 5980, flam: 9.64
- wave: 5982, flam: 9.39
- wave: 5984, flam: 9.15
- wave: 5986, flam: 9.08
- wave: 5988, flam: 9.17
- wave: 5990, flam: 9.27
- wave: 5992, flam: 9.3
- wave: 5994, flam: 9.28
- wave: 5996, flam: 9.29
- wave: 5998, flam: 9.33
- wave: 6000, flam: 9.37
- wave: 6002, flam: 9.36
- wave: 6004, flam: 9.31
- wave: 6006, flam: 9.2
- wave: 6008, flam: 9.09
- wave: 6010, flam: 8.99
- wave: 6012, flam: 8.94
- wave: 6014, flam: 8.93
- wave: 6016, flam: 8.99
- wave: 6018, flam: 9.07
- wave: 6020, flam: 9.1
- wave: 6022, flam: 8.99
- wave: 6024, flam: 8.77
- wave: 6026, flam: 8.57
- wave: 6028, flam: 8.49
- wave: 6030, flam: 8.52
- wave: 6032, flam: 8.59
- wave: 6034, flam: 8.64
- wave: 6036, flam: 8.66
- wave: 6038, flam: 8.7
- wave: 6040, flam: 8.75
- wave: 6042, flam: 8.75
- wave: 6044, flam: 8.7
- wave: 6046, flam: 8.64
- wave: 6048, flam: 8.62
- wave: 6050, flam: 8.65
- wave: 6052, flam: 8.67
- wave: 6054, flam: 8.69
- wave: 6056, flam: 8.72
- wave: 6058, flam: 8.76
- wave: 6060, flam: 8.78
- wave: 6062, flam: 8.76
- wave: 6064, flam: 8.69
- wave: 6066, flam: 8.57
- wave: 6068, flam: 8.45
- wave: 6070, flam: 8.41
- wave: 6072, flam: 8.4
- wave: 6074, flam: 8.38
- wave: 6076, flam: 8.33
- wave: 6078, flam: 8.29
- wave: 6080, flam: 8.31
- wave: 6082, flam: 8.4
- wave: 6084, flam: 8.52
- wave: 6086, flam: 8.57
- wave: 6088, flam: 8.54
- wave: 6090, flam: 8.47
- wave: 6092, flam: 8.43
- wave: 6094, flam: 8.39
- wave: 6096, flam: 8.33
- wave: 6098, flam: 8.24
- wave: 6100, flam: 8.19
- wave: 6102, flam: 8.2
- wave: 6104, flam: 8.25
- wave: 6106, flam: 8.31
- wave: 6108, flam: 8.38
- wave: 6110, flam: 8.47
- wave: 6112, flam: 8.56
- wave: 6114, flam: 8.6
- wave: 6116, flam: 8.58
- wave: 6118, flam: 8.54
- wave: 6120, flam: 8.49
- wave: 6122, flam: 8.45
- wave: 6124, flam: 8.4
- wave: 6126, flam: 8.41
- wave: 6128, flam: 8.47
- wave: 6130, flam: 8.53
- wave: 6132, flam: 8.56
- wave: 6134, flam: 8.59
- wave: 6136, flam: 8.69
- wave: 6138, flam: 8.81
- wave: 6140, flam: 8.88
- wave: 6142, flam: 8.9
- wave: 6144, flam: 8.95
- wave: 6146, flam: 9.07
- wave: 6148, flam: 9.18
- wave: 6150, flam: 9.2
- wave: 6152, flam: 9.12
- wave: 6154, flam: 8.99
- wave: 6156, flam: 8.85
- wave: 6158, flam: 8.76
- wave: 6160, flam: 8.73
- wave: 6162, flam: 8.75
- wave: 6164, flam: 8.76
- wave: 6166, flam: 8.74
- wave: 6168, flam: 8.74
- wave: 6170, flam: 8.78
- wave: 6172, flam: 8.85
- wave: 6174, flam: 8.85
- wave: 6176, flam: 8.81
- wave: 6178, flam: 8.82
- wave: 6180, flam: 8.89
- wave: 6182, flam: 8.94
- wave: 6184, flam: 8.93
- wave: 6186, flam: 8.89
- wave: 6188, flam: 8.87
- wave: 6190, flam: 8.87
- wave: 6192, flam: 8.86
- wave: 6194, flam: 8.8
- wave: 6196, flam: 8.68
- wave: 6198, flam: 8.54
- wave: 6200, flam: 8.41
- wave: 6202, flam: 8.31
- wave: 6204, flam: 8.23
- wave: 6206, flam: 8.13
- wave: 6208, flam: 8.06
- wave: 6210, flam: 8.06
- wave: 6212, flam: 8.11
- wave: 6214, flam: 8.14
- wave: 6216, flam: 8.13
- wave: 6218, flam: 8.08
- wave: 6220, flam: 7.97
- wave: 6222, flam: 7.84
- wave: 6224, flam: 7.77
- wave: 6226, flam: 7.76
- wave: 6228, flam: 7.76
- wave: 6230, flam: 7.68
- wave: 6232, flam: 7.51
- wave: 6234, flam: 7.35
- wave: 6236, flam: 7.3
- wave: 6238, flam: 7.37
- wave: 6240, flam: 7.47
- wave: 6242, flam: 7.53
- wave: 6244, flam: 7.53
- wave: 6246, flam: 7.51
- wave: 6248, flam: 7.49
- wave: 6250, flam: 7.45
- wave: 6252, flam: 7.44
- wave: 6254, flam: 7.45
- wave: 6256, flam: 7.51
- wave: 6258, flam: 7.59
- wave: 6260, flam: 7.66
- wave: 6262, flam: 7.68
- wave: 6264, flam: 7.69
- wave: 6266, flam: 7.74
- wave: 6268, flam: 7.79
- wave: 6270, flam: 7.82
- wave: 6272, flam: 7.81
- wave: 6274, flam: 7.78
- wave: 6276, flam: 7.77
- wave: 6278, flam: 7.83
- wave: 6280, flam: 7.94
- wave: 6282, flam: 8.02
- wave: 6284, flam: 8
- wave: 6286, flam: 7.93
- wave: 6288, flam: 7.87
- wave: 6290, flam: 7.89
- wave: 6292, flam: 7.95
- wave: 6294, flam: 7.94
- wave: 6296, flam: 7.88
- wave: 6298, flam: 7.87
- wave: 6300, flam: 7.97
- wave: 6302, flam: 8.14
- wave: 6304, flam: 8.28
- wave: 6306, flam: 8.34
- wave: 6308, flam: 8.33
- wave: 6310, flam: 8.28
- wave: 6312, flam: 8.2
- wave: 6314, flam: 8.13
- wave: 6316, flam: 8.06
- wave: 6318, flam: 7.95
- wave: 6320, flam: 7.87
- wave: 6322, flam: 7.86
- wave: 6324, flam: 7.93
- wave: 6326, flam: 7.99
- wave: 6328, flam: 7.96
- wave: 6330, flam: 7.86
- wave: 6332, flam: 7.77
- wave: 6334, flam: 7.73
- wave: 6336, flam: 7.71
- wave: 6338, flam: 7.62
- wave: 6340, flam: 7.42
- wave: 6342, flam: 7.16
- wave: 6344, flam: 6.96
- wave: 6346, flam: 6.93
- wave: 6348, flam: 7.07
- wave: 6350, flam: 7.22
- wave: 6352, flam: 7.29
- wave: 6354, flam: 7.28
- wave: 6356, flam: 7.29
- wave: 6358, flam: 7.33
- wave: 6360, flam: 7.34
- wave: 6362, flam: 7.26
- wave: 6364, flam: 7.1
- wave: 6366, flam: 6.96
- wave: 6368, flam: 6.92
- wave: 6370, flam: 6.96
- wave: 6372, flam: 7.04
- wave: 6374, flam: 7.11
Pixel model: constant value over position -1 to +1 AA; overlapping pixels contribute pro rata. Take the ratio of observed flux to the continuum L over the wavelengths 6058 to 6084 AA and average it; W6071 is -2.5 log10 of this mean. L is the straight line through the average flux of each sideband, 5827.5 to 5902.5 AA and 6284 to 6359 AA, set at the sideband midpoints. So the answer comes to 0.06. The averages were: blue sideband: 10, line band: 8.49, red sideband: 7.77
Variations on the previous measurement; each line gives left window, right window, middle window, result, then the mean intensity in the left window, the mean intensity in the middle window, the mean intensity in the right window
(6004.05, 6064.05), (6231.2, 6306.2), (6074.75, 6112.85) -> 0.02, 8.79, 8.38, 7.73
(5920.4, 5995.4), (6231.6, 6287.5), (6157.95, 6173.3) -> -0.06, 9.65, 8.77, 7.64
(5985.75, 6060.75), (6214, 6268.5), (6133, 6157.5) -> -0.09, 8.91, 8.93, 7.64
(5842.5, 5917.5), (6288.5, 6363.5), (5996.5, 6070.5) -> 0.04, 9.89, 8.82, 7.73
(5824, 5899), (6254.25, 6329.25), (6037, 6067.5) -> 0.05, 10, 8.69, 7.92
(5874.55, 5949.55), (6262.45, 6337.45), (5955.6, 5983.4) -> -0.01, 9.83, 9.67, 7.94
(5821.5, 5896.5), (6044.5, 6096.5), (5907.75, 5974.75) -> -0.03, 10.1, 9.77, 8.53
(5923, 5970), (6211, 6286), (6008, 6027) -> 0.03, 9.67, 8.94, 7.71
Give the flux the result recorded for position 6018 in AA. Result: 9.07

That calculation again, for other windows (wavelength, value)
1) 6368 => 6.92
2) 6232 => 7.51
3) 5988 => 9.17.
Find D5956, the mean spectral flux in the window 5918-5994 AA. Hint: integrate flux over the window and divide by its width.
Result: 9.68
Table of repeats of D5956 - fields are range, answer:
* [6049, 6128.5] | 8.48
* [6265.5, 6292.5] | 7.87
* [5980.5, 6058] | 8.94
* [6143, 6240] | 8.45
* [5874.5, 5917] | 9.8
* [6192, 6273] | 7.84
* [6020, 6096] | 8.59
